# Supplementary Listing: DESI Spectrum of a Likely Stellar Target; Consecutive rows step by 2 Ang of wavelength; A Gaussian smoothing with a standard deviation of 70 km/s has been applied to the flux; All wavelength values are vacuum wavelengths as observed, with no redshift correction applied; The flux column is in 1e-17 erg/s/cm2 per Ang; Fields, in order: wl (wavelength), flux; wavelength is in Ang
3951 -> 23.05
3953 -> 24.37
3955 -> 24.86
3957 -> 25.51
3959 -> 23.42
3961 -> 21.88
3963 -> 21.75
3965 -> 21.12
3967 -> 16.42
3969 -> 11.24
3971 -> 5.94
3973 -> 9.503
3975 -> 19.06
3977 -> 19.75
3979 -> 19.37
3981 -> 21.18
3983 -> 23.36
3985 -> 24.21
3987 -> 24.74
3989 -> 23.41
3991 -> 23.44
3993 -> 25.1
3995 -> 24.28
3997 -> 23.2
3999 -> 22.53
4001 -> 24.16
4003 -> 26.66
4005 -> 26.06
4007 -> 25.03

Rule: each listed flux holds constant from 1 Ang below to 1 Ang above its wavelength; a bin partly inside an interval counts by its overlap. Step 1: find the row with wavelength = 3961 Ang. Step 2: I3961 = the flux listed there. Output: 21.88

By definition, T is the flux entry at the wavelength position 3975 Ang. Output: 19.06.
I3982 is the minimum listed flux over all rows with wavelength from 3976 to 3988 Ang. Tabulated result 19.37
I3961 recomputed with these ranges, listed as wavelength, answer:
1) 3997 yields 23.2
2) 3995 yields 24.28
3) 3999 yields 22.53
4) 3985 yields 24.21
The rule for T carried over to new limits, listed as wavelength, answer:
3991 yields 23.44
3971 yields 5.94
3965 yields 21.12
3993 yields 25.1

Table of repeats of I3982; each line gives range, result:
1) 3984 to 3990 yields 23.41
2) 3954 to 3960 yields 23.42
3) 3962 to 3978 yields 5.94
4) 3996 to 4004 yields 22.53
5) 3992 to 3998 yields 23.2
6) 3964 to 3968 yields 16.42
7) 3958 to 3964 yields 21.75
